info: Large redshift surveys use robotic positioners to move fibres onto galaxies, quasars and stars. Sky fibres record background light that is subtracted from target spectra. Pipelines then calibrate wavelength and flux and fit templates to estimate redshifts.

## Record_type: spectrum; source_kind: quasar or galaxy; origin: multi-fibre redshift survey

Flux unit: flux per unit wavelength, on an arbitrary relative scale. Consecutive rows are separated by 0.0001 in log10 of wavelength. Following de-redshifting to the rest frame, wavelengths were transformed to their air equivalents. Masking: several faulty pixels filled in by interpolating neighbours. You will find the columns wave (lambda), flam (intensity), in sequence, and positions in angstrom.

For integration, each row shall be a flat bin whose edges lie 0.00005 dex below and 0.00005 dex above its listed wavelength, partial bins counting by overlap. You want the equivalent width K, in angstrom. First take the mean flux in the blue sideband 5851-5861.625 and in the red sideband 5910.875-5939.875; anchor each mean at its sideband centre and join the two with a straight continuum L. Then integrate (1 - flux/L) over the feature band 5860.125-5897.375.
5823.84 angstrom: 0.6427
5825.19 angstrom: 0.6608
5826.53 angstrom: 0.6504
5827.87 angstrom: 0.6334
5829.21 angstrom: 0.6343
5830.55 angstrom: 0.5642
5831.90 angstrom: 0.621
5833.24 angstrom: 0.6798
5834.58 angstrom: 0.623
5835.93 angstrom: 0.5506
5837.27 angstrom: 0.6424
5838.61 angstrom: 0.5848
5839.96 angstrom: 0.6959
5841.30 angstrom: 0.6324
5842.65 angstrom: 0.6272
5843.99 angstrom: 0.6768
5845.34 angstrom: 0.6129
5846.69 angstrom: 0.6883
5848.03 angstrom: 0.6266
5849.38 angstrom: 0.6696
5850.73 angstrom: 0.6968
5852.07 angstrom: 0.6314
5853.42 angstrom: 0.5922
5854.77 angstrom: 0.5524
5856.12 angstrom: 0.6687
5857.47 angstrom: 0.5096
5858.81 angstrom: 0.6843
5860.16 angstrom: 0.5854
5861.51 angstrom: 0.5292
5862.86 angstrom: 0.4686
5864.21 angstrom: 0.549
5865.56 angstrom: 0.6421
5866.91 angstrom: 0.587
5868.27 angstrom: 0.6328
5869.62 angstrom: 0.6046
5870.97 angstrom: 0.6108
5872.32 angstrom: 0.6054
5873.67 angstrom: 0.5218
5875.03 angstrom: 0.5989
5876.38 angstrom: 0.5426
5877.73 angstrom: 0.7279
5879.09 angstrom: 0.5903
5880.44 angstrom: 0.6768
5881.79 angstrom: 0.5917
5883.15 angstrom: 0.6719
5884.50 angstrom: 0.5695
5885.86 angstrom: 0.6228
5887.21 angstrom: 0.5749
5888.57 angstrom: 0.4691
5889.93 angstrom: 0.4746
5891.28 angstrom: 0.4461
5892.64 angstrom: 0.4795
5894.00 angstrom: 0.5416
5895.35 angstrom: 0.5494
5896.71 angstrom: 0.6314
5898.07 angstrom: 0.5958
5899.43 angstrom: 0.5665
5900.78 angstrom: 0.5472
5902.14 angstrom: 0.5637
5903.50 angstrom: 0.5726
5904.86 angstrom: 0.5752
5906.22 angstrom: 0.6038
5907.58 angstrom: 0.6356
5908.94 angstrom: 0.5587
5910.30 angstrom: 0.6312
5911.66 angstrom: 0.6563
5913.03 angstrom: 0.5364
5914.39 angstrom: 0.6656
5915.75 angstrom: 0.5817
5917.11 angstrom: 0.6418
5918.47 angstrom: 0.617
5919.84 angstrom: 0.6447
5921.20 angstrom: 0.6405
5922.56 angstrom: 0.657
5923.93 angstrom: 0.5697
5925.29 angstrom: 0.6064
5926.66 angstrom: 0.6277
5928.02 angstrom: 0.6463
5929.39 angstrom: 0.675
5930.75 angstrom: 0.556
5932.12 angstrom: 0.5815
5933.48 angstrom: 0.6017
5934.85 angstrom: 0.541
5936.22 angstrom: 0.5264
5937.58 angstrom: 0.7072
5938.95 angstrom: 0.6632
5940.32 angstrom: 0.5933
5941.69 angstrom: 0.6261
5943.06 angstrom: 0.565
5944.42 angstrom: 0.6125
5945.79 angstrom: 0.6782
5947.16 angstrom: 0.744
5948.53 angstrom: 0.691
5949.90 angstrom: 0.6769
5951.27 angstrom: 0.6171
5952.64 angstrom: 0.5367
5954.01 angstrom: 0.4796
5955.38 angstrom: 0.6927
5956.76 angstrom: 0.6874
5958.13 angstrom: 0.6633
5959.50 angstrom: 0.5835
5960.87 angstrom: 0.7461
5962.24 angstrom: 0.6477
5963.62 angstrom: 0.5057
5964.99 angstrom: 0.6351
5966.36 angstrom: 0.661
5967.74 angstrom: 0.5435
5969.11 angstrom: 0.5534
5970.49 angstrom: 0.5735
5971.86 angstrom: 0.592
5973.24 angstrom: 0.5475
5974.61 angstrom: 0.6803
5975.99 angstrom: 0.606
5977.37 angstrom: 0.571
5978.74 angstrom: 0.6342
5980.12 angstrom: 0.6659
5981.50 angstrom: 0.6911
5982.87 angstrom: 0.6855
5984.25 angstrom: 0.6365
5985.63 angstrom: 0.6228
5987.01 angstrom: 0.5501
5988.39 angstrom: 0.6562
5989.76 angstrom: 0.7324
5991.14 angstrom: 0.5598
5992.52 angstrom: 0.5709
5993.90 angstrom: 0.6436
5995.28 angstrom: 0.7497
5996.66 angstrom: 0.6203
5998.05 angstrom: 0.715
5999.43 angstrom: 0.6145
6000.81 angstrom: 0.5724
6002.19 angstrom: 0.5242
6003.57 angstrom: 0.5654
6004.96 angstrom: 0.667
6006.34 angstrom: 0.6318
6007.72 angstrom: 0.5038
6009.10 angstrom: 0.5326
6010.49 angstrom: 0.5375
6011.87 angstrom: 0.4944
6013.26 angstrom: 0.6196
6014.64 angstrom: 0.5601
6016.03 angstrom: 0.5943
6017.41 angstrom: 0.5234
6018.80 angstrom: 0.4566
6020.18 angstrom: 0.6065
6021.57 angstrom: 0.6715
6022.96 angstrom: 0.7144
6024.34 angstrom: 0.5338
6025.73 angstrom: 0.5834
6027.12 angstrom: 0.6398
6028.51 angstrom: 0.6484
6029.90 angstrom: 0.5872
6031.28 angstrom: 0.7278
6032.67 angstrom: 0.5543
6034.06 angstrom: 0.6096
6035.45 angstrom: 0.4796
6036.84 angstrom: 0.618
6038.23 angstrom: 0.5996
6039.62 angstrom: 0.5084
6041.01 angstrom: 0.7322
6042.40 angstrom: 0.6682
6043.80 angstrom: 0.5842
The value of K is 1.95 angstrom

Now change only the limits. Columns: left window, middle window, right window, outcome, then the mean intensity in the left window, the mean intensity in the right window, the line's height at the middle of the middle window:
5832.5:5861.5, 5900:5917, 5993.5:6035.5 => 0.6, 0.628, 0.598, 0.617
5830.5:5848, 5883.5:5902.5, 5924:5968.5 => 2.4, 0.633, 0.622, 0.627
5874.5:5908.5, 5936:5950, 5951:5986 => -1.0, 0.577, 0.618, 0.604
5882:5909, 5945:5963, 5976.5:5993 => -1.2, 0.563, 0.632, 0.608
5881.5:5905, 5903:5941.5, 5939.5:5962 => -0.9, 0.557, 0.638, 0.598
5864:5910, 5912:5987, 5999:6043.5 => -4.5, 0.581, 0.59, 0.585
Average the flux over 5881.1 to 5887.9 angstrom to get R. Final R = 0.606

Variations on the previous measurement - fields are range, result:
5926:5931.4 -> 0.627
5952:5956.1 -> 0.57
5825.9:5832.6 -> 0.621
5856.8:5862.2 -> 0.578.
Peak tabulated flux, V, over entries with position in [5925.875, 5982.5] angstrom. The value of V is 0.7461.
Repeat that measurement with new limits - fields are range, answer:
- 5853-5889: 0.7279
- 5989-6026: 0.7497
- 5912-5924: 0.6656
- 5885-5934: 0.675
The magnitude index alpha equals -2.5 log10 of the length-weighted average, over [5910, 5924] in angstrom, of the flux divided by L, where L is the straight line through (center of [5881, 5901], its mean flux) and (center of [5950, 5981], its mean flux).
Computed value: -0.09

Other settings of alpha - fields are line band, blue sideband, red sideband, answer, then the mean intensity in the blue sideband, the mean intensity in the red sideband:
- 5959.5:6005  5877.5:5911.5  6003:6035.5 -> -0.07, 0.578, 0.587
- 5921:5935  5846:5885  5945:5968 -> 0.03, 0.608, 0.636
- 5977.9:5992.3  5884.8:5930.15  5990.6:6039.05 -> -0.08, 0.588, 0.595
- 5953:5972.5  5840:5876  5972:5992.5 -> 0.03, 0.609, 0.628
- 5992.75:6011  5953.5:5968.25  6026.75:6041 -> 0.01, 0.625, 0.603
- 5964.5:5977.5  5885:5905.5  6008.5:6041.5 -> -0.05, 0.548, 0.588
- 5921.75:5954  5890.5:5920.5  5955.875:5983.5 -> -0.03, 0.583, 0.624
